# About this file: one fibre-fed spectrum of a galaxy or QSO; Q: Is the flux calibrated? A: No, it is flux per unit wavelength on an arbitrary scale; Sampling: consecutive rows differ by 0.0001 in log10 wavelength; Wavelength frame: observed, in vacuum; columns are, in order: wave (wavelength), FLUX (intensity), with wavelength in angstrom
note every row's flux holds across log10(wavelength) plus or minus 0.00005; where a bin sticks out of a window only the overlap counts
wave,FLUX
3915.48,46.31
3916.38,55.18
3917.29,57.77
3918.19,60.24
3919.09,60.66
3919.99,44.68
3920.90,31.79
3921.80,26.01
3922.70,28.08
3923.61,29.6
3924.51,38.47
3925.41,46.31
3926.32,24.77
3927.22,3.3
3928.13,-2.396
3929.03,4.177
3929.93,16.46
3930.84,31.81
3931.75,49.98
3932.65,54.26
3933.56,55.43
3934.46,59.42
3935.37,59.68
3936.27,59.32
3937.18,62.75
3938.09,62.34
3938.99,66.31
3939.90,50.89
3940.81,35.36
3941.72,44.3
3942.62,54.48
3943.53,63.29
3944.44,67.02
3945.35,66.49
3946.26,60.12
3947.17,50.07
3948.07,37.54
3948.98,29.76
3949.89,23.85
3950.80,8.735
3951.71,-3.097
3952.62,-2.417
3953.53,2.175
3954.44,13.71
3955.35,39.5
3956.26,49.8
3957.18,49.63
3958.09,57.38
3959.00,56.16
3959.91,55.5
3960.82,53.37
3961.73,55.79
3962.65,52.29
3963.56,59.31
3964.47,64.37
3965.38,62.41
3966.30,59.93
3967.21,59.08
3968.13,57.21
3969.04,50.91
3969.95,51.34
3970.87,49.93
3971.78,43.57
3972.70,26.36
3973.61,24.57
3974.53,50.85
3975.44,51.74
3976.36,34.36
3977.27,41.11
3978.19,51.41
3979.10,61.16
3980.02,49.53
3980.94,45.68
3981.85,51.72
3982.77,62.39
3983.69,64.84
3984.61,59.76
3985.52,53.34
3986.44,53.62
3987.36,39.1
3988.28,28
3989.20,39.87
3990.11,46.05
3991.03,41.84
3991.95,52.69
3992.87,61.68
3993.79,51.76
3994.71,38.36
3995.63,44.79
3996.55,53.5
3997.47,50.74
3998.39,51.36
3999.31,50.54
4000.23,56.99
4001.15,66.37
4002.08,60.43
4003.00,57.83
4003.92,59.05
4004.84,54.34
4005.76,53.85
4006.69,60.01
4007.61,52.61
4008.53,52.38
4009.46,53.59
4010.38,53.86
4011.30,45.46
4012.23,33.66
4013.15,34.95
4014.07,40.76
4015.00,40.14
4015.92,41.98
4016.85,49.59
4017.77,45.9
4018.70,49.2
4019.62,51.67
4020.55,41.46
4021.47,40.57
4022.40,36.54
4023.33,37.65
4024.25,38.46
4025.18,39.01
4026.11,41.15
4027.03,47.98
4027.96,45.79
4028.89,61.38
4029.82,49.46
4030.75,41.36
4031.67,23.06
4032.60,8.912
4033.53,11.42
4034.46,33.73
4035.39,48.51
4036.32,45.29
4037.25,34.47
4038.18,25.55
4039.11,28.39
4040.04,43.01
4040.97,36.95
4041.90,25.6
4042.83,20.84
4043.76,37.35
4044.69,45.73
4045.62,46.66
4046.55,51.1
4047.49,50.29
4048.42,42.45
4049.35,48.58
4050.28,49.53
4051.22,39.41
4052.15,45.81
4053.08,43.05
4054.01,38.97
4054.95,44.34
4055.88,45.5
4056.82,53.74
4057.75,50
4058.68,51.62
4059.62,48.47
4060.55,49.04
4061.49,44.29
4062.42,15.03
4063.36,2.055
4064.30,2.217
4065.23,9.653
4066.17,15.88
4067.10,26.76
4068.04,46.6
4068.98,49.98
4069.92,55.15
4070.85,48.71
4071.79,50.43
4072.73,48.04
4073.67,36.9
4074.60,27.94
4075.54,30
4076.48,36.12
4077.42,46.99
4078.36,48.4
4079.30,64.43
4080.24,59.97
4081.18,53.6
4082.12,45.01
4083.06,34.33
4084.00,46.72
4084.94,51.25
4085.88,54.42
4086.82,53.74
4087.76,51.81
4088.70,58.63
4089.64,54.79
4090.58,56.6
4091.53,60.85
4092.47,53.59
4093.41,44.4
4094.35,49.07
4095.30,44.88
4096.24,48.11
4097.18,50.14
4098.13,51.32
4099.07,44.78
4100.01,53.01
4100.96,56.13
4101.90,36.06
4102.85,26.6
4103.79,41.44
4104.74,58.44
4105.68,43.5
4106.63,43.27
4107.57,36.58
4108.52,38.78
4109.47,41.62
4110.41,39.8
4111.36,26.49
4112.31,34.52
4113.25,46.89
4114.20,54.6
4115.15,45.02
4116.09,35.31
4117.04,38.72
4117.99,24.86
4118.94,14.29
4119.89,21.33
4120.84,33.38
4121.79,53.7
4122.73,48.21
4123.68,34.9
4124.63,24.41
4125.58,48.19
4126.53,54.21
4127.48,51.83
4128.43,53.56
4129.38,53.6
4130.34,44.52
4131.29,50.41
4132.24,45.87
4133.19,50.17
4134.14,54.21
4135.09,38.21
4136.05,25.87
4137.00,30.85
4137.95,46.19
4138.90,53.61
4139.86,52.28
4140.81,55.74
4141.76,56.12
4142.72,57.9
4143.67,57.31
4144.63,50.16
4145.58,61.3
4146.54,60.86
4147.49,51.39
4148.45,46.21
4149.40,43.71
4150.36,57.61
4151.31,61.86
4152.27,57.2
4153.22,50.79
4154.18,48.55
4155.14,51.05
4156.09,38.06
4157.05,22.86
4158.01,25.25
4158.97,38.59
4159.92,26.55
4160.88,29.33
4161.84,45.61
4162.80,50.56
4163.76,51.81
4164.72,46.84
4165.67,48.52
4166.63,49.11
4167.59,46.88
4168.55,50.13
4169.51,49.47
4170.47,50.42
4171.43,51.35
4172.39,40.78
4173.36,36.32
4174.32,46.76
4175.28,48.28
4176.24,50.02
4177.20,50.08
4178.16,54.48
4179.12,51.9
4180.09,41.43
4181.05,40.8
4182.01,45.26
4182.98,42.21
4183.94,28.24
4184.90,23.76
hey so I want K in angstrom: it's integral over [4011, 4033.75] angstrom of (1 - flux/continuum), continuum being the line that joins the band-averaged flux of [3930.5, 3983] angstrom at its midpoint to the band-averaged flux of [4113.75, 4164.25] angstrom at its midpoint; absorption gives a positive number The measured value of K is 3.1 angstrom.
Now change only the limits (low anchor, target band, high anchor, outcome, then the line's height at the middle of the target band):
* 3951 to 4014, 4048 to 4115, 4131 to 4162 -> 4.9 angstrom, 47.2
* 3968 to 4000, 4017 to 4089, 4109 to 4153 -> 9.1 angstrom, 46.9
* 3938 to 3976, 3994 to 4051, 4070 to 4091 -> 3.5 angstrom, 46.9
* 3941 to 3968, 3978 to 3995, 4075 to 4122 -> -2.2 angstrom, 44.6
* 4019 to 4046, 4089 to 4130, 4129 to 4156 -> 2.4 angstrom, 46.5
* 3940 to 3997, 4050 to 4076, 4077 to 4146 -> 4.5 angstrom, 46.2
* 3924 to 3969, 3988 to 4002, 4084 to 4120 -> -1.8 angstrom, 43.8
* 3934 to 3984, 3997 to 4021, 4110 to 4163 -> -1.9 angstrom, 46.6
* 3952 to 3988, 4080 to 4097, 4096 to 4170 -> -2.1 angstrom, 45.5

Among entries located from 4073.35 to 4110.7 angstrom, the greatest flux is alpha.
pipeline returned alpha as 64.43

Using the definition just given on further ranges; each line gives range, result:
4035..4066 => 53.74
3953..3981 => 64.37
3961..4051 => 66.37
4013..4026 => 51.67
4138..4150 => 61.3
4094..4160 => 61.86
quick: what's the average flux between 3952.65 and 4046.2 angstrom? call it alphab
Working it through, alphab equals 45.6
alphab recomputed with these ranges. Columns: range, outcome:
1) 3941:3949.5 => 51.8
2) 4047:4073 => 39.8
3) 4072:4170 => 45.6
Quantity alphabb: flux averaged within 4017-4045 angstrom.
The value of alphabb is 38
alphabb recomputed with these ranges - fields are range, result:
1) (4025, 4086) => 40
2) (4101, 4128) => 39.5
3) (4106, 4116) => 40.6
